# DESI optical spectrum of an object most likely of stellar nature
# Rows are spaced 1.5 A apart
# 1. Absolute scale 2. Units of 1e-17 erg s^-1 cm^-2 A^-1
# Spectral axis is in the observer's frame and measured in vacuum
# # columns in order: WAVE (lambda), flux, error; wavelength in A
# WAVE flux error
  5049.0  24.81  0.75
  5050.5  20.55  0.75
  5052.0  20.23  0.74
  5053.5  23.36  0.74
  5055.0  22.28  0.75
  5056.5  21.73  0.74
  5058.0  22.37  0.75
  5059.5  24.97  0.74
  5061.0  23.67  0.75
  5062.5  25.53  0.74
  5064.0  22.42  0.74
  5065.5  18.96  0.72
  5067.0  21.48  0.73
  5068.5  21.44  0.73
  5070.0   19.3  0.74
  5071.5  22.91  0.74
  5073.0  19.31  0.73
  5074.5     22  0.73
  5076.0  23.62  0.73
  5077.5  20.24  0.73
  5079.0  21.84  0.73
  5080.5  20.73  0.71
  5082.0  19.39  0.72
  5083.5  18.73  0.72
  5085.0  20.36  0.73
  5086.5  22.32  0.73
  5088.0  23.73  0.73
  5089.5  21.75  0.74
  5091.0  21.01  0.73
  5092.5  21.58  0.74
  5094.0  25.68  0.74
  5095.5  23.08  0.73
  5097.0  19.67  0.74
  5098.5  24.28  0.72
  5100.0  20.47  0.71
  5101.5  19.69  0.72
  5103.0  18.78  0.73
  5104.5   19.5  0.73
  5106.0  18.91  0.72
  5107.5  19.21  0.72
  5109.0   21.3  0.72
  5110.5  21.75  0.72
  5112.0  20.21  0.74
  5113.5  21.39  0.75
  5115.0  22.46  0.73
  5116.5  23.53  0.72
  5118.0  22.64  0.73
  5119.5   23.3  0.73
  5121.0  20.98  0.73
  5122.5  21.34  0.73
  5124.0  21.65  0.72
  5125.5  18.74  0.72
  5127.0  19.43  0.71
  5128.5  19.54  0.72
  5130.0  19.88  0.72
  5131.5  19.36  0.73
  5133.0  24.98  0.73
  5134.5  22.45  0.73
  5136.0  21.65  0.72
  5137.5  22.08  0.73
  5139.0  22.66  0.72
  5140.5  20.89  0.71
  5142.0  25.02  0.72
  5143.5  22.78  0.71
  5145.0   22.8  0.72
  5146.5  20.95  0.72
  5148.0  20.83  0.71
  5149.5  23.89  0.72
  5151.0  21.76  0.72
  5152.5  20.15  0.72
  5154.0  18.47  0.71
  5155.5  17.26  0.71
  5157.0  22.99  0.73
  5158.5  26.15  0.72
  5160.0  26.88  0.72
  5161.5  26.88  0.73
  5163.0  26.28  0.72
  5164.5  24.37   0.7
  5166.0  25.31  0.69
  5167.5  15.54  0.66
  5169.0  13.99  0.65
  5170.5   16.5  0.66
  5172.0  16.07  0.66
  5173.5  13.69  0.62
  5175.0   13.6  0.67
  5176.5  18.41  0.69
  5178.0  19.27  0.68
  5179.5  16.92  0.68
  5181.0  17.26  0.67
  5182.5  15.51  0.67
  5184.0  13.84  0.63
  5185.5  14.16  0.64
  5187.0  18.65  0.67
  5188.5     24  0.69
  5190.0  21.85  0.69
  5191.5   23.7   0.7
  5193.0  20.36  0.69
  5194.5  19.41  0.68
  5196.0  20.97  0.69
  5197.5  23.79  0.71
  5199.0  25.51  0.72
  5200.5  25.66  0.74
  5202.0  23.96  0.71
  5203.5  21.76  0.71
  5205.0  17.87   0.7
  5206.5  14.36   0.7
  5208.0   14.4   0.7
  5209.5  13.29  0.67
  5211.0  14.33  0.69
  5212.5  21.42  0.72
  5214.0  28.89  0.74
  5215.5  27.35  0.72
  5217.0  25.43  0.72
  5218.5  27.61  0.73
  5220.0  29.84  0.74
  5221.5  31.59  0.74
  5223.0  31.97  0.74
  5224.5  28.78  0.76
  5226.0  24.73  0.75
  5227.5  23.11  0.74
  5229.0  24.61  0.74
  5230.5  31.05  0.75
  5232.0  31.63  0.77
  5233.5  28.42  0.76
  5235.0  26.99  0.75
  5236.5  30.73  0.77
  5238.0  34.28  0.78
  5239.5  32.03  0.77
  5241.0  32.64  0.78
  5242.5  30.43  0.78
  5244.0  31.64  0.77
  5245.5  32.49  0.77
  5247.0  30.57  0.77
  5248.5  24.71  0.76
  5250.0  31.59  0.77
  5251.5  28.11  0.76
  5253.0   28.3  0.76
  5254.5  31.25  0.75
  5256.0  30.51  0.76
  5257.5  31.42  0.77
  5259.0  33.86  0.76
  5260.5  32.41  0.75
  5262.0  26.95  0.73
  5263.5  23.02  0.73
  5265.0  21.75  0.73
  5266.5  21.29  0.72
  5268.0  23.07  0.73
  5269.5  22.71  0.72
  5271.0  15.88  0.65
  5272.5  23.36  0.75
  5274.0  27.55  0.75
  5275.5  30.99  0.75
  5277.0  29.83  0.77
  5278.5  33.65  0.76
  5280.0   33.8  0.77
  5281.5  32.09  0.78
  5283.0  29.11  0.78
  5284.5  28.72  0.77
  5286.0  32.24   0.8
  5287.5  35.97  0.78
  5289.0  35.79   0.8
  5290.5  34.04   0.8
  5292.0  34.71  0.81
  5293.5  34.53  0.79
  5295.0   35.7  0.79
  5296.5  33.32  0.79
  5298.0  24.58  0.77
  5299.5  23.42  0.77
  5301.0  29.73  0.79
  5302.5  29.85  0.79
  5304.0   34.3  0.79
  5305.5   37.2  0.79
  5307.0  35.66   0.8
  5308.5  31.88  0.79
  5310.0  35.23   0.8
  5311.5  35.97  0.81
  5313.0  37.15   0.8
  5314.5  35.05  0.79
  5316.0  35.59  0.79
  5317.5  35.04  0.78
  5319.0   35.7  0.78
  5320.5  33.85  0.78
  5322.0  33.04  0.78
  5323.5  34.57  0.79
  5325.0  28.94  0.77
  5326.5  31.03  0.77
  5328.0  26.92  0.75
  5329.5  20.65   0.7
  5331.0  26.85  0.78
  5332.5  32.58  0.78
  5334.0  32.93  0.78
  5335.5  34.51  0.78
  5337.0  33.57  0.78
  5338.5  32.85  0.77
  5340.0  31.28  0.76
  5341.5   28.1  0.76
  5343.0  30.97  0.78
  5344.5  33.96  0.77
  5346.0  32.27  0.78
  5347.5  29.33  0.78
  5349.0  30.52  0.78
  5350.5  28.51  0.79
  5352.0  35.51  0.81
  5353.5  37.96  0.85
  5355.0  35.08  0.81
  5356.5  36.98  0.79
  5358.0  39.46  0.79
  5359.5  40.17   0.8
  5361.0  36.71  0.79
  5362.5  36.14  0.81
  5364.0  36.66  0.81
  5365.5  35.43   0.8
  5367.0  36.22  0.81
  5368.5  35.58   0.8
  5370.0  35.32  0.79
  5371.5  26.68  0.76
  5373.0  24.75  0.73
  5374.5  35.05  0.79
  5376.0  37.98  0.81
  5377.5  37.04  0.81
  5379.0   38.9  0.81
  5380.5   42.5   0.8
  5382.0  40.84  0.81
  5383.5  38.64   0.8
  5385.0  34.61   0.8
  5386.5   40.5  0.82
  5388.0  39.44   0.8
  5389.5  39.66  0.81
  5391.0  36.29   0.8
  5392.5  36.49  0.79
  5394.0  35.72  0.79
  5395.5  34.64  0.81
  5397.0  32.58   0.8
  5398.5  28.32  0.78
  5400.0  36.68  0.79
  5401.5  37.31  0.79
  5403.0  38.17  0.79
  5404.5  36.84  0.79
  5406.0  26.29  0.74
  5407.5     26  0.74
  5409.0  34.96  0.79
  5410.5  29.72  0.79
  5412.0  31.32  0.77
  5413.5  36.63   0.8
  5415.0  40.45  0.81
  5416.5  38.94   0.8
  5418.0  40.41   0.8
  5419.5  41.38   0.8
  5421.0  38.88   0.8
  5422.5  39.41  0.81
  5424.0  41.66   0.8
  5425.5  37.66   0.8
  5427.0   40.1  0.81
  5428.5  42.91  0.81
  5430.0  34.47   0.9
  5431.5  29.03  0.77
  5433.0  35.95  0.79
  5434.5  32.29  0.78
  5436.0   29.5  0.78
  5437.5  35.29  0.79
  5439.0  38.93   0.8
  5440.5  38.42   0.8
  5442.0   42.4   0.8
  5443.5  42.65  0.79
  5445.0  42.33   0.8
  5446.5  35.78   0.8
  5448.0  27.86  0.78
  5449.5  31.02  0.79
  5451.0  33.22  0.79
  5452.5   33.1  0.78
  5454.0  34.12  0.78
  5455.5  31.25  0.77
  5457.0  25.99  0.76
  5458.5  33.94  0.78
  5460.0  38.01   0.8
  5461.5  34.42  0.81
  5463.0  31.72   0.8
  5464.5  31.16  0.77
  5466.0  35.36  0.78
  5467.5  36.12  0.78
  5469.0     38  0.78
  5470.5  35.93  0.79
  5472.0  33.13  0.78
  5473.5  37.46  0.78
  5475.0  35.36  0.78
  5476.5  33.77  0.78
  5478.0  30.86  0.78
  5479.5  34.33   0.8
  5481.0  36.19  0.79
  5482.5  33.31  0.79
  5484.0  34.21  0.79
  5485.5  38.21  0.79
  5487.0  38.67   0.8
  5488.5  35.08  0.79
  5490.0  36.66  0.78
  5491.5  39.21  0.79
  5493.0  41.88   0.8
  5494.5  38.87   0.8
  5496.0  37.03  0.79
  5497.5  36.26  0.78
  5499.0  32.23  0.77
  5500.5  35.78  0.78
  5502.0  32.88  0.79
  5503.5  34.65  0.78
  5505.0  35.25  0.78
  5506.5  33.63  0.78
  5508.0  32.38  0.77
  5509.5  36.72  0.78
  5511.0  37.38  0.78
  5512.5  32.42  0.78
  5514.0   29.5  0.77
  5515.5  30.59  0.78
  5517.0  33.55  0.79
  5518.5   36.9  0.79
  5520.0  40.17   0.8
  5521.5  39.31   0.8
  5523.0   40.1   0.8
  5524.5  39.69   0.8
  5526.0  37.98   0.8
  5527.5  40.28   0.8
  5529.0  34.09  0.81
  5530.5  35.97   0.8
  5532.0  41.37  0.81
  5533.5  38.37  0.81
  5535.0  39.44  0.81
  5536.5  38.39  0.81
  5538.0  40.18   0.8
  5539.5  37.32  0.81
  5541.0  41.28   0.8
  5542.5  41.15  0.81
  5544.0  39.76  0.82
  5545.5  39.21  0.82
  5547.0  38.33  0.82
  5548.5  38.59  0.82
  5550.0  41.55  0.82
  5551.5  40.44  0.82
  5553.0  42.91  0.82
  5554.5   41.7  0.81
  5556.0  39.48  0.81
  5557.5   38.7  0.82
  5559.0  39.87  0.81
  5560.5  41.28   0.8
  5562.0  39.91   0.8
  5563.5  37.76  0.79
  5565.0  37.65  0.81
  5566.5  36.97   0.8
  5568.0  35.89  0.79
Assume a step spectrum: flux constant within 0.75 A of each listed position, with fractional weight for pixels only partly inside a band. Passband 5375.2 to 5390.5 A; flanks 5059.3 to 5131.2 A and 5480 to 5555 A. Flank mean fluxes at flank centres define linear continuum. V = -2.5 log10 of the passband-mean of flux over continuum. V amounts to -0.21 mag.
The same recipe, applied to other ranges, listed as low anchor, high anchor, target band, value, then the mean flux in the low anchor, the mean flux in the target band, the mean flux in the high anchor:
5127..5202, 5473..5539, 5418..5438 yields -0.13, 20.7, 37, 36.3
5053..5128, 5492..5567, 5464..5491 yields 0.02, 21.5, 35.3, 37.7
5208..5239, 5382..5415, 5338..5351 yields 0.05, 26.5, 30.9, 35.1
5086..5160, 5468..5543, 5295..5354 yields -0.09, 21.6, 32.1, 36.5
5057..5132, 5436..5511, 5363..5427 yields -0.12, 21.3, 36.1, 35.3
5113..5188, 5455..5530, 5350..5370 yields -0.22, 20.5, 36.2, 35.4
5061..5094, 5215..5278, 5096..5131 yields 0.11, 21.5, 20.8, 28.3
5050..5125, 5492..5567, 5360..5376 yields -0.08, 21.5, 34.1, 37.7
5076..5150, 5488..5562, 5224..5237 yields -0.07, 21.4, 27.7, 37.7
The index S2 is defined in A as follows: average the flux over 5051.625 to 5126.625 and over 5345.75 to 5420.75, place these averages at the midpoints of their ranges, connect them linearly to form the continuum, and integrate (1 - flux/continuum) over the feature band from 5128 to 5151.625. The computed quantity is 1.9 A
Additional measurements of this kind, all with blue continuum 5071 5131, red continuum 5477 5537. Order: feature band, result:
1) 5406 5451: -3.9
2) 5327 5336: 0.2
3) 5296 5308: -1.0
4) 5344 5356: -1.0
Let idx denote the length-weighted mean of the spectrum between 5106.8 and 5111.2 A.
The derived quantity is 20.8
